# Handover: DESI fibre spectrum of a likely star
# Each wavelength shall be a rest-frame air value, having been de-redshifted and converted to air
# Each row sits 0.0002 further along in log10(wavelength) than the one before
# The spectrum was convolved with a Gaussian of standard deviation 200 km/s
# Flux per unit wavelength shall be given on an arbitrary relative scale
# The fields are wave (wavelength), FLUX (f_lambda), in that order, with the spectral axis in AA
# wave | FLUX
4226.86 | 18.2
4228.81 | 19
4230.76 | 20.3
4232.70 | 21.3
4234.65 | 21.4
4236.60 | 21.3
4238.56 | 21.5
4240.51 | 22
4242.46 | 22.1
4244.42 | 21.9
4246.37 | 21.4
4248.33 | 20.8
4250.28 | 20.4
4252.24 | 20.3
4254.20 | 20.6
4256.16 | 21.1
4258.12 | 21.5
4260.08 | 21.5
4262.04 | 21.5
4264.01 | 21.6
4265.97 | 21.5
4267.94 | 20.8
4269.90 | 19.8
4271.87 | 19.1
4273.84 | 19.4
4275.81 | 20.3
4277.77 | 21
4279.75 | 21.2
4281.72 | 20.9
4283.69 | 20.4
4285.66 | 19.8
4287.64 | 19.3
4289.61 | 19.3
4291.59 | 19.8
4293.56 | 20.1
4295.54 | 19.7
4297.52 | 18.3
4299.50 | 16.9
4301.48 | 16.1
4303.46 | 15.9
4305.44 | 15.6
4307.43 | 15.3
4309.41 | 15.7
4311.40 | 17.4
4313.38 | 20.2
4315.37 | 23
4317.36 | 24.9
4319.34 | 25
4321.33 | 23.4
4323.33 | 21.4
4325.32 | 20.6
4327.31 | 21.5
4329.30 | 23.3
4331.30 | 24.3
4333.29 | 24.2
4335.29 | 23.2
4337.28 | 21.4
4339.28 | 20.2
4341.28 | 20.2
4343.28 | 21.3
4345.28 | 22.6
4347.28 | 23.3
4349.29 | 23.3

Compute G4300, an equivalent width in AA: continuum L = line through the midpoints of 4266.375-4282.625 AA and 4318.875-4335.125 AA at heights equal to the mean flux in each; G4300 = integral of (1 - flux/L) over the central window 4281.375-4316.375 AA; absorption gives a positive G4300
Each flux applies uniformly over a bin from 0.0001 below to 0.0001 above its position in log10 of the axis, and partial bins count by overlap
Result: 4.89 AA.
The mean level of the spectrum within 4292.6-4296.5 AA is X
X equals 19.9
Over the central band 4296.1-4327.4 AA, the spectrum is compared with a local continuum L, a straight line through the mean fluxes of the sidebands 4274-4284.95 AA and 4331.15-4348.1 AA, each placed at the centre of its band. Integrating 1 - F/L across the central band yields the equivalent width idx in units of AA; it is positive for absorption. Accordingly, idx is 3.1 AA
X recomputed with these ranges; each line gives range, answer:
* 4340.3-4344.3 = 20.8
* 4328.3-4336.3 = 23.8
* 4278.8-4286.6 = 20.6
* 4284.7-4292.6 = 19.6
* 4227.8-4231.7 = 19.6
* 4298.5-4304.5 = 16.3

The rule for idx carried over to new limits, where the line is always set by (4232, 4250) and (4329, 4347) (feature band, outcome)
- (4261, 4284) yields 1.2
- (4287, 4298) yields 1.2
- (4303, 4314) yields 2.7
